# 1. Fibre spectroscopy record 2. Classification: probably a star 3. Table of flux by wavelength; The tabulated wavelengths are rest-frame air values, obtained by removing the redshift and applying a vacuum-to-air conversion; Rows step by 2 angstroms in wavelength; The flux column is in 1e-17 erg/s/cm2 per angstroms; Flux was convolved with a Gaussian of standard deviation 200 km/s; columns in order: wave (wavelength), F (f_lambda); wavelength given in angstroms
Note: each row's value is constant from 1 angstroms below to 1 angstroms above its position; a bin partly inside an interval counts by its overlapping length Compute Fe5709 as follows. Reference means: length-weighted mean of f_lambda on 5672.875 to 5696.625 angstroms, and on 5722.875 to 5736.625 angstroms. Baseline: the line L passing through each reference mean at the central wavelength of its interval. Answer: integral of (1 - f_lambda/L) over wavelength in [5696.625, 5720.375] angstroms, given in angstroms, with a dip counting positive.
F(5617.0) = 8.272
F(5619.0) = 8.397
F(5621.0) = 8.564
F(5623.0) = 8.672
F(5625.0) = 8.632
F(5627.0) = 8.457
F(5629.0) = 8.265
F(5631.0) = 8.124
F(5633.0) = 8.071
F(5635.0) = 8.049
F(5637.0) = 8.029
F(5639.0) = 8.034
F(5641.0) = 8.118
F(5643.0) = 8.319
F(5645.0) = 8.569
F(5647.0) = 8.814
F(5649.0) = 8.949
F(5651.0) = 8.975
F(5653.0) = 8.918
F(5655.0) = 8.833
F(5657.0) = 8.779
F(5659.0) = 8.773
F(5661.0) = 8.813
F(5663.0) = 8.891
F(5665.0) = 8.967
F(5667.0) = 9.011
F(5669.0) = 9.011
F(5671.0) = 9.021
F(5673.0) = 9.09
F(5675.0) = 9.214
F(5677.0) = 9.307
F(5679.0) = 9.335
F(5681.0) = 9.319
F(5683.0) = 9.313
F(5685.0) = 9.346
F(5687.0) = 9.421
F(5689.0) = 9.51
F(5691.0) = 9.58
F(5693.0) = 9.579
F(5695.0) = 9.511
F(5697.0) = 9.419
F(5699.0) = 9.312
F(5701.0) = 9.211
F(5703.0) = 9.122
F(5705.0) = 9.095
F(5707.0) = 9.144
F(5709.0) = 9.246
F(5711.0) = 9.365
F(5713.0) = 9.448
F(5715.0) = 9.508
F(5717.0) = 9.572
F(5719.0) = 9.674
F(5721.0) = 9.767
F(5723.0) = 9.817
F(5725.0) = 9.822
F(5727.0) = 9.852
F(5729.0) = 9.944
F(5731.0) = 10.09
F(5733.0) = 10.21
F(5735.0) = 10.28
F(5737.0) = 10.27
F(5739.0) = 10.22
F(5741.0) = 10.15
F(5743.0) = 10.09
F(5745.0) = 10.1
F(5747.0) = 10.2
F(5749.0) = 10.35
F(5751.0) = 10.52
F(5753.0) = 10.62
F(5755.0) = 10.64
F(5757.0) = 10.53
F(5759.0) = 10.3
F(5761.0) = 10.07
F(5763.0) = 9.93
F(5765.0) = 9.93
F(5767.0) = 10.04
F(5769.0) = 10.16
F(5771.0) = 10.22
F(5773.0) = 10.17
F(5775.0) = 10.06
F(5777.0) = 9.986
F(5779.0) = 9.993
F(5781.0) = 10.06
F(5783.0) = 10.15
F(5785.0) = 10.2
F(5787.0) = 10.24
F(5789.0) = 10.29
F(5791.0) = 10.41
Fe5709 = 0.92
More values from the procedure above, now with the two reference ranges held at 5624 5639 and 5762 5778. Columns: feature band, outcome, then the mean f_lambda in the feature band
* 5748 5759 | -0.7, 10.5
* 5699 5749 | -1.6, 9.76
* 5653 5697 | -1.9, 9.17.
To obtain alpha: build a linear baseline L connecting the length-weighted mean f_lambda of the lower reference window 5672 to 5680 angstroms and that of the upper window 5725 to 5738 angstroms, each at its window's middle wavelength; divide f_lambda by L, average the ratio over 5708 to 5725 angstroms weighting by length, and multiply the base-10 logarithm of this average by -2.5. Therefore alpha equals 0.033 mag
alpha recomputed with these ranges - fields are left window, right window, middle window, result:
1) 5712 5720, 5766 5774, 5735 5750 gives -0.04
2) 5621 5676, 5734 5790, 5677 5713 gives -0.01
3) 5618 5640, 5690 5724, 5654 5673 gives -0.01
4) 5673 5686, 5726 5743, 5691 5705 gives 0.02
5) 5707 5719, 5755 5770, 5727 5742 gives -0.04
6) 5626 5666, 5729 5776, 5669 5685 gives -0.02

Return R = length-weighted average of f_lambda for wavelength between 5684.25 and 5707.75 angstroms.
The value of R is 9.36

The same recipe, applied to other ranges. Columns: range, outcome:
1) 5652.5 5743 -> 9.43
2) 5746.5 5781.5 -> 10.2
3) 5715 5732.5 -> 9.81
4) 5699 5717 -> 9.29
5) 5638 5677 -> 8.81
